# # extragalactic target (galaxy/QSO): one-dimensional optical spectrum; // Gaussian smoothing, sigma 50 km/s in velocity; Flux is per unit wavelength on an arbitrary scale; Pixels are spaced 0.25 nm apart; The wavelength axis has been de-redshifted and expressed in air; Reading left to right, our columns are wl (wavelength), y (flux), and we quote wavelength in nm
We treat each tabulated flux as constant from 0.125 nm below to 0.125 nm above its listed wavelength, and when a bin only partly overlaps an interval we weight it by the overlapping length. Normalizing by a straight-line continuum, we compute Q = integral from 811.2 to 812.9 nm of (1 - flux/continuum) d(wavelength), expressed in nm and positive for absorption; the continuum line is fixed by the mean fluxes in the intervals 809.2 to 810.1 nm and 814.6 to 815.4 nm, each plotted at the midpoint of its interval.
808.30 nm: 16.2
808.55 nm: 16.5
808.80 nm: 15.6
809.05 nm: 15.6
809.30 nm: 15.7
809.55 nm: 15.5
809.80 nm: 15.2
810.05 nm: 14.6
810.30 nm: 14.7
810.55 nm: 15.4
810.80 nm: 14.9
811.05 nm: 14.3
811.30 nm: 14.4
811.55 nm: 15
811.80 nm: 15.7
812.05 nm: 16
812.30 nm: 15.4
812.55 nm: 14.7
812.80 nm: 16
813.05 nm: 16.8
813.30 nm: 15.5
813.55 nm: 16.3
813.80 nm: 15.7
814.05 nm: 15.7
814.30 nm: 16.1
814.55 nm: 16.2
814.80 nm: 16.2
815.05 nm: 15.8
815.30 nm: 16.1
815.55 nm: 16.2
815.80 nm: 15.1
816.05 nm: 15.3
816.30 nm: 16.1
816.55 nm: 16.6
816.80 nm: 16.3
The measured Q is 0.03 nm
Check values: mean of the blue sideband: 15.3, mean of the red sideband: 16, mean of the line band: 15.3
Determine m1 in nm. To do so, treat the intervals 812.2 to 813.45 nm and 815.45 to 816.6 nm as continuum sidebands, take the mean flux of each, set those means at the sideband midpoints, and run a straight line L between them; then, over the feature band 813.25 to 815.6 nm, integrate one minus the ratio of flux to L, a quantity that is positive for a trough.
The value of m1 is -0.04 nm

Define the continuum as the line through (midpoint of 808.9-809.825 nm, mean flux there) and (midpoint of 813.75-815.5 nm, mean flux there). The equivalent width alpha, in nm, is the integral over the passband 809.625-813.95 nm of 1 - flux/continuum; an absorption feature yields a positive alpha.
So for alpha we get 0.11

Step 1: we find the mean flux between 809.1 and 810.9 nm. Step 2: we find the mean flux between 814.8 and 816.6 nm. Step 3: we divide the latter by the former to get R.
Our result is 1.0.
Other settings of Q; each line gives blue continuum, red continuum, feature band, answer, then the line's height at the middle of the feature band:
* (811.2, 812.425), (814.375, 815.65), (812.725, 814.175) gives -0.03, 15.7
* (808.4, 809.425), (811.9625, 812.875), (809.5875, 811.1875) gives 0.08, 15.7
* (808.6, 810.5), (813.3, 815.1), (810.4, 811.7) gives 0.06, 15.5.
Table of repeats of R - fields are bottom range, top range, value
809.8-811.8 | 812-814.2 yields 1.06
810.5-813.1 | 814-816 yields 1.04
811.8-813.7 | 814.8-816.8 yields 1.01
